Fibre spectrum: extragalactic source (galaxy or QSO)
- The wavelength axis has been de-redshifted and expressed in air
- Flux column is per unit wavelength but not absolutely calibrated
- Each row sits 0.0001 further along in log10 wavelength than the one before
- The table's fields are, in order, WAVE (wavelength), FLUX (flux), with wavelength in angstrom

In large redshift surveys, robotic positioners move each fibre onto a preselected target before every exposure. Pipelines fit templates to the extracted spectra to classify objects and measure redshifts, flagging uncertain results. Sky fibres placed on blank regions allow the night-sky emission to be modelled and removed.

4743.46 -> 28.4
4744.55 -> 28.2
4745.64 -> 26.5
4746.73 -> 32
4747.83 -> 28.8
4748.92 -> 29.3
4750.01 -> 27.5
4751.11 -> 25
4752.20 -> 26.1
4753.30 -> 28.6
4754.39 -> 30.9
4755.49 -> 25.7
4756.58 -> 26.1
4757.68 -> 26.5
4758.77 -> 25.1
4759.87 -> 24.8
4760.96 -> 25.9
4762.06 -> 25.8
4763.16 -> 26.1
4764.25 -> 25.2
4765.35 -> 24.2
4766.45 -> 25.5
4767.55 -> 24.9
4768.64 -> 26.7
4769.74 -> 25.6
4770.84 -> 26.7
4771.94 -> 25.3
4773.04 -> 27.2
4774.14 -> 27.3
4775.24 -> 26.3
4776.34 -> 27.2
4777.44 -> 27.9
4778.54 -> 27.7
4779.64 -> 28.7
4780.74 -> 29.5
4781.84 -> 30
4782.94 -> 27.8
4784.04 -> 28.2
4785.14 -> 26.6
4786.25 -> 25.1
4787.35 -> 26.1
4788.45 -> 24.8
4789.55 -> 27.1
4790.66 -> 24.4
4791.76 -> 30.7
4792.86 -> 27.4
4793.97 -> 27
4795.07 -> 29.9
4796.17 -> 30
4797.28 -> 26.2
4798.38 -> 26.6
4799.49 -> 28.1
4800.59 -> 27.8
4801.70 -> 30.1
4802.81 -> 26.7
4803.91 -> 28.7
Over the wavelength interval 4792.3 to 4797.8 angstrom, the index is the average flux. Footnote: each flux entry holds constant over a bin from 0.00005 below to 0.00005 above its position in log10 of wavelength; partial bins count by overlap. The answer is 28.1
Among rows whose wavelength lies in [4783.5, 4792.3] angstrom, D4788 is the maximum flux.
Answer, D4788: 30.7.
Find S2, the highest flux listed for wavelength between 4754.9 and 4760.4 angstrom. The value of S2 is 26.5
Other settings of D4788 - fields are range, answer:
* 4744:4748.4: 32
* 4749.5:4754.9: 30.9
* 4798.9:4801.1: 28.1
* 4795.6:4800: 30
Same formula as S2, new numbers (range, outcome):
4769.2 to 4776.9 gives 27.3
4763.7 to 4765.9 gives 25.2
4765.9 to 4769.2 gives 26.7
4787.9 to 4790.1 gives 27.1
